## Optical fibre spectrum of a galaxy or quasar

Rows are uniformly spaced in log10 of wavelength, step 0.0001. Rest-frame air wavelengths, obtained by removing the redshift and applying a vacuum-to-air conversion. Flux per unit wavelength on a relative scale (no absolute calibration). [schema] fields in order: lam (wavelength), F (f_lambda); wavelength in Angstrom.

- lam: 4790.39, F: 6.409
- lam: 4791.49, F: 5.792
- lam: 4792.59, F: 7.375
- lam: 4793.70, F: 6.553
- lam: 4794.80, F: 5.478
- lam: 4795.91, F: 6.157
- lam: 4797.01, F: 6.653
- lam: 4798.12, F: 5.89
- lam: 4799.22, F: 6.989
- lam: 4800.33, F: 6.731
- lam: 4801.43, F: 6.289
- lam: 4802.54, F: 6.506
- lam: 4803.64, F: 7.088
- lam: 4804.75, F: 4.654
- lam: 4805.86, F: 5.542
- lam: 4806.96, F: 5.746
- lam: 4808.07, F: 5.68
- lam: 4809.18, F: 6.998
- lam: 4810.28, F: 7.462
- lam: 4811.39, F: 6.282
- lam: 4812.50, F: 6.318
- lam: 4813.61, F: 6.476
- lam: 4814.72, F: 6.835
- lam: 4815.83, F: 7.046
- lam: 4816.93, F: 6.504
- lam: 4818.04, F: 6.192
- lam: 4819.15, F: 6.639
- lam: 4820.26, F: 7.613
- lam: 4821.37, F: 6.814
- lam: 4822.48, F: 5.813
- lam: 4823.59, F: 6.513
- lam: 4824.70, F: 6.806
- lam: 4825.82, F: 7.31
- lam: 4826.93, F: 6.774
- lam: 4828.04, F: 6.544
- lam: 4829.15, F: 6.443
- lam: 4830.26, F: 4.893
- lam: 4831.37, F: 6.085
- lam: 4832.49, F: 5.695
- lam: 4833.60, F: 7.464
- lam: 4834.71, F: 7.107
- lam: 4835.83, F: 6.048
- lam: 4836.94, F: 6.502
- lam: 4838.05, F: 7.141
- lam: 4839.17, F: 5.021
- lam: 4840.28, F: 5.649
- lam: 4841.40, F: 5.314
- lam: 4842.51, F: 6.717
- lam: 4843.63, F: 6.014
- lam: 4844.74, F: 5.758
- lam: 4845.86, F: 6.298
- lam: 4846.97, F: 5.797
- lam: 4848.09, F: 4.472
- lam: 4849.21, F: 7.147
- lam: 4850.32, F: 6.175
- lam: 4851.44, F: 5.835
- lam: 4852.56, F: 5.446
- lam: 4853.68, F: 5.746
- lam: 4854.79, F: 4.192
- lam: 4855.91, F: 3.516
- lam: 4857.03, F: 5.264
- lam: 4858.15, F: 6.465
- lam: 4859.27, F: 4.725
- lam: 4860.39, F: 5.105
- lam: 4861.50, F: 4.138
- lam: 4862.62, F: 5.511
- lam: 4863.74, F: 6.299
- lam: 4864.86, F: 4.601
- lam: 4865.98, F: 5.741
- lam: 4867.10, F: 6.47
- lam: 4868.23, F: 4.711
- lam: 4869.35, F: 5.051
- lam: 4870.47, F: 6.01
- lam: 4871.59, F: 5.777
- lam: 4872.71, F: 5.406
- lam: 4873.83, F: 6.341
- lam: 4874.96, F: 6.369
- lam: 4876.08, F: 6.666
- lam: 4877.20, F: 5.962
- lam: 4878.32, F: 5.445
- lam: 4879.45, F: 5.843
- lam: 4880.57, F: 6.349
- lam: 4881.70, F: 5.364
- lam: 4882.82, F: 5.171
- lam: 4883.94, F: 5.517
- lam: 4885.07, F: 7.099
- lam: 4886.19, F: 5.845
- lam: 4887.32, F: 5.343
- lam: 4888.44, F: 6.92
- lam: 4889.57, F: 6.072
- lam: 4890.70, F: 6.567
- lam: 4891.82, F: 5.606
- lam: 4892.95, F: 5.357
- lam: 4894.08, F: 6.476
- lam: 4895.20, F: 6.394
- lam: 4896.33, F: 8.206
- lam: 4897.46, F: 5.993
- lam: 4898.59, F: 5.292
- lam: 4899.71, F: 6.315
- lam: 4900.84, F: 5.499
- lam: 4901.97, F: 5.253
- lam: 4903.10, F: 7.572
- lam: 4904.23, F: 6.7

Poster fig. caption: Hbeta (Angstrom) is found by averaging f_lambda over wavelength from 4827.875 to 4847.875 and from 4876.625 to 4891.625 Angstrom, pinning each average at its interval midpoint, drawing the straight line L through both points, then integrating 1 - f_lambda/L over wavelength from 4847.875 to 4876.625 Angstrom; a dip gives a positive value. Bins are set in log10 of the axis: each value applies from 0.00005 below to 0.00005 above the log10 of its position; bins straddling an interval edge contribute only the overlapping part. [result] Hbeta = 2.4 Angstrom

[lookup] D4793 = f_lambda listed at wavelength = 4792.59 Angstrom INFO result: 7.375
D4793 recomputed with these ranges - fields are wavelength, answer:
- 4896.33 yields 8.206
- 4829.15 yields 6.443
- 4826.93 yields 6.774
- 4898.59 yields 5.292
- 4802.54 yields 6.506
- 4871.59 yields 5.777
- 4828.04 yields 6.544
